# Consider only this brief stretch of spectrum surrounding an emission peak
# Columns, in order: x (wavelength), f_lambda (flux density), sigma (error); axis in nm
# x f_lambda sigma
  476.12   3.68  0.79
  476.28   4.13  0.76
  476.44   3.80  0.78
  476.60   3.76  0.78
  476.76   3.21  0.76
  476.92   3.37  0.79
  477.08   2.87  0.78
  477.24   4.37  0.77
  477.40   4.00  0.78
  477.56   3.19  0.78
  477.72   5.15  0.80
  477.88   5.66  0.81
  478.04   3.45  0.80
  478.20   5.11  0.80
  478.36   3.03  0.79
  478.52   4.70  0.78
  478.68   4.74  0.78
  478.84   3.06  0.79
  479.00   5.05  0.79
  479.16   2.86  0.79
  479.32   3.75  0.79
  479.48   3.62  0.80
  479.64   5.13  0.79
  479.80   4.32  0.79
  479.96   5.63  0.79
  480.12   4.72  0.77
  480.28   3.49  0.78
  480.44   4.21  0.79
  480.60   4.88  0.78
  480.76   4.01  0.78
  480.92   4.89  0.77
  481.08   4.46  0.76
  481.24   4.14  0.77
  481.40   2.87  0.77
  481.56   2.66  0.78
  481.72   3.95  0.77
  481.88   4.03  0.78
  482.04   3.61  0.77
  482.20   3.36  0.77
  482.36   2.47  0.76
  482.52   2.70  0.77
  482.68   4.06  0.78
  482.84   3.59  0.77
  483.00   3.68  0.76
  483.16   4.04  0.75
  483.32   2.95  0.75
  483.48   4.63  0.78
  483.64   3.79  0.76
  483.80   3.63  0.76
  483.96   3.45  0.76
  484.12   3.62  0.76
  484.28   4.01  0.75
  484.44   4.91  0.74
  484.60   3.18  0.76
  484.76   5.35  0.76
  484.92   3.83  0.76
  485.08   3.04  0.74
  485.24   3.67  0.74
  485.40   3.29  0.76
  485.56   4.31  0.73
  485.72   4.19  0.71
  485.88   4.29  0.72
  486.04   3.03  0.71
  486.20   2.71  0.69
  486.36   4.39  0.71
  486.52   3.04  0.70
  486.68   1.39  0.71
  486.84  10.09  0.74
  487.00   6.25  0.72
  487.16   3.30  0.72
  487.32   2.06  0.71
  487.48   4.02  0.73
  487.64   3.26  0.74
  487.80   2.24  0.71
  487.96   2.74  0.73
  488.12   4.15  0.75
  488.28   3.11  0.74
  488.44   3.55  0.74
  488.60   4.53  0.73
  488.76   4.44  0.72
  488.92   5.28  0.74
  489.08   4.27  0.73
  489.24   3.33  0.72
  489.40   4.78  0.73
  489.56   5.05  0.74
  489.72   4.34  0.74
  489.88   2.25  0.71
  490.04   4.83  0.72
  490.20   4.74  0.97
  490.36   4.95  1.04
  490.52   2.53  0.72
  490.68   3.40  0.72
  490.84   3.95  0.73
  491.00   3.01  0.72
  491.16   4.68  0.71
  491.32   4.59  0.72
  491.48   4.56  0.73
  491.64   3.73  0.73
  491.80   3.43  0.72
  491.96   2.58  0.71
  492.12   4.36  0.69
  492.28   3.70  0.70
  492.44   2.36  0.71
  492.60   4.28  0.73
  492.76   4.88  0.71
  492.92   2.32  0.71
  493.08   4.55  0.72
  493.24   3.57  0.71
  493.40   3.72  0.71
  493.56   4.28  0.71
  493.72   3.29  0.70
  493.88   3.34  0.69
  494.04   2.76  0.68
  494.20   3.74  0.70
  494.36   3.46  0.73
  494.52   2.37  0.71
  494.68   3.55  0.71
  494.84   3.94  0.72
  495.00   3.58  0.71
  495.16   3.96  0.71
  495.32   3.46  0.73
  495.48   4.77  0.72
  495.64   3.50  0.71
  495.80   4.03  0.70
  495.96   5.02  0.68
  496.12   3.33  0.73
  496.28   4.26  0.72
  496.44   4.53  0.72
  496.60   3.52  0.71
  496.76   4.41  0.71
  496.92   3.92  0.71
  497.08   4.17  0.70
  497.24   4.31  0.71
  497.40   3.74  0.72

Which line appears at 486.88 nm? Hgamma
